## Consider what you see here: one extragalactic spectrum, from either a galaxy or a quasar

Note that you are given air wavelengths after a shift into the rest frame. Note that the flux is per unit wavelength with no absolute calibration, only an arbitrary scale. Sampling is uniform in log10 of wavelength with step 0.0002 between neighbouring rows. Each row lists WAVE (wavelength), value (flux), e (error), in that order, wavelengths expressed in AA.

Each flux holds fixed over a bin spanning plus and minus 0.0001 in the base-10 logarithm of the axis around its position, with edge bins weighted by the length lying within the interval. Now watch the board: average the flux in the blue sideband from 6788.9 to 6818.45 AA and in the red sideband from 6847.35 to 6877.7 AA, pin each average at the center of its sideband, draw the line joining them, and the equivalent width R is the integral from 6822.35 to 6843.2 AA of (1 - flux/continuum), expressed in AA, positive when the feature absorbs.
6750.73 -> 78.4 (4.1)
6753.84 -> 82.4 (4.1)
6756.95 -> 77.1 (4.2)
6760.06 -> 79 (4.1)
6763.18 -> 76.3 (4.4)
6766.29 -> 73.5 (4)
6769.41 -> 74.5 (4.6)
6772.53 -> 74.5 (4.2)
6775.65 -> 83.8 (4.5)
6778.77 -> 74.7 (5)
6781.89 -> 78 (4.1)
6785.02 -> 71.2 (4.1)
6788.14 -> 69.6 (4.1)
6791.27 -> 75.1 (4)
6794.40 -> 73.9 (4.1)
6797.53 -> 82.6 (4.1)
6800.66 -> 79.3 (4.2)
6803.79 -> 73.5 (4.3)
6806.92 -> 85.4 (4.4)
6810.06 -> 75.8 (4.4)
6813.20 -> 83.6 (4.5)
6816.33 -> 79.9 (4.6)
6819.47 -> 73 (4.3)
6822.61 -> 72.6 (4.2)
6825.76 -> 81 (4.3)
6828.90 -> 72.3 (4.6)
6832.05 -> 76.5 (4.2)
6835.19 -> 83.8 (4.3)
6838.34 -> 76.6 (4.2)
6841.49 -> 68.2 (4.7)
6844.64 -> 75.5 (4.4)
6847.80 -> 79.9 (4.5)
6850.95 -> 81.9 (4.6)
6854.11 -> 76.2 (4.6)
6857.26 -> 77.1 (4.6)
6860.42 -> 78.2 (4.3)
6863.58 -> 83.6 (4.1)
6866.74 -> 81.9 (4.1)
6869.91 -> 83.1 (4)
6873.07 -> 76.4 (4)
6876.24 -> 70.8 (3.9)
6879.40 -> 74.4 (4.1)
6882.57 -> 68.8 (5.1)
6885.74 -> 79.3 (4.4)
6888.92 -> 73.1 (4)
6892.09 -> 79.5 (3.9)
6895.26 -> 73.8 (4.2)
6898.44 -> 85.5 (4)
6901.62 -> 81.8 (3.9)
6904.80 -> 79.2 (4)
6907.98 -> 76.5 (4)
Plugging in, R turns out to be 0.69 AA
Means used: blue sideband 78.4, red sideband 78.9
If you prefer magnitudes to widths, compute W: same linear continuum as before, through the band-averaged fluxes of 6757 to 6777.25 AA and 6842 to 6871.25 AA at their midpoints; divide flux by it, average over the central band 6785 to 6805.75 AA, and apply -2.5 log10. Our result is 0.030 mag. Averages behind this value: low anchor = 76.9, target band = 75.5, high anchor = 79.3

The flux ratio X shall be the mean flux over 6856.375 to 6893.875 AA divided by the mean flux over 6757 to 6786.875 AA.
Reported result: 1.01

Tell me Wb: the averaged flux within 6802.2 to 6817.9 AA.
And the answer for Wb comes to 79.7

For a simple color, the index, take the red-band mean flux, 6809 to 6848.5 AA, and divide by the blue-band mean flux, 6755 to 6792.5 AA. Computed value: 1.0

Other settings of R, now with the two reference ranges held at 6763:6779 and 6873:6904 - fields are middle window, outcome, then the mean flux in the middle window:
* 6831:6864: -0.61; 77.8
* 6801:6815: -0.59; 79.6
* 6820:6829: 0.10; 75.5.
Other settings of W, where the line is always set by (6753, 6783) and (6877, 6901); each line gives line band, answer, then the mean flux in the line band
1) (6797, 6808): -0.039 mag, 79.8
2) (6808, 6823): -0.010 mag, 77.6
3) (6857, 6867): -0.053 mag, 80.4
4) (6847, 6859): -0.029 mag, 78.7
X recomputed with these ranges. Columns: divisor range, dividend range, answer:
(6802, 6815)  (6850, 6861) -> 0.98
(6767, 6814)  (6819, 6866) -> 1.01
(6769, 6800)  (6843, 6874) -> 1.05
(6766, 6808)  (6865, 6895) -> 1.00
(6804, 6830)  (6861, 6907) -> 1.00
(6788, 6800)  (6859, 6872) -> 1.07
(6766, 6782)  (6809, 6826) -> 1.01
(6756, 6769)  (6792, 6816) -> 1.04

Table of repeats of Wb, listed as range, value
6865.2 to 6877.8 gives 78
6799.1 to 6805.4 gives 76.5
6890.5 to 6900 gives 79.6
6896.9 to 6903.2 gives 83.6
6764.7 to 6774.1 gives 74.2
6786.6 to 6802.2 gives 76.1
